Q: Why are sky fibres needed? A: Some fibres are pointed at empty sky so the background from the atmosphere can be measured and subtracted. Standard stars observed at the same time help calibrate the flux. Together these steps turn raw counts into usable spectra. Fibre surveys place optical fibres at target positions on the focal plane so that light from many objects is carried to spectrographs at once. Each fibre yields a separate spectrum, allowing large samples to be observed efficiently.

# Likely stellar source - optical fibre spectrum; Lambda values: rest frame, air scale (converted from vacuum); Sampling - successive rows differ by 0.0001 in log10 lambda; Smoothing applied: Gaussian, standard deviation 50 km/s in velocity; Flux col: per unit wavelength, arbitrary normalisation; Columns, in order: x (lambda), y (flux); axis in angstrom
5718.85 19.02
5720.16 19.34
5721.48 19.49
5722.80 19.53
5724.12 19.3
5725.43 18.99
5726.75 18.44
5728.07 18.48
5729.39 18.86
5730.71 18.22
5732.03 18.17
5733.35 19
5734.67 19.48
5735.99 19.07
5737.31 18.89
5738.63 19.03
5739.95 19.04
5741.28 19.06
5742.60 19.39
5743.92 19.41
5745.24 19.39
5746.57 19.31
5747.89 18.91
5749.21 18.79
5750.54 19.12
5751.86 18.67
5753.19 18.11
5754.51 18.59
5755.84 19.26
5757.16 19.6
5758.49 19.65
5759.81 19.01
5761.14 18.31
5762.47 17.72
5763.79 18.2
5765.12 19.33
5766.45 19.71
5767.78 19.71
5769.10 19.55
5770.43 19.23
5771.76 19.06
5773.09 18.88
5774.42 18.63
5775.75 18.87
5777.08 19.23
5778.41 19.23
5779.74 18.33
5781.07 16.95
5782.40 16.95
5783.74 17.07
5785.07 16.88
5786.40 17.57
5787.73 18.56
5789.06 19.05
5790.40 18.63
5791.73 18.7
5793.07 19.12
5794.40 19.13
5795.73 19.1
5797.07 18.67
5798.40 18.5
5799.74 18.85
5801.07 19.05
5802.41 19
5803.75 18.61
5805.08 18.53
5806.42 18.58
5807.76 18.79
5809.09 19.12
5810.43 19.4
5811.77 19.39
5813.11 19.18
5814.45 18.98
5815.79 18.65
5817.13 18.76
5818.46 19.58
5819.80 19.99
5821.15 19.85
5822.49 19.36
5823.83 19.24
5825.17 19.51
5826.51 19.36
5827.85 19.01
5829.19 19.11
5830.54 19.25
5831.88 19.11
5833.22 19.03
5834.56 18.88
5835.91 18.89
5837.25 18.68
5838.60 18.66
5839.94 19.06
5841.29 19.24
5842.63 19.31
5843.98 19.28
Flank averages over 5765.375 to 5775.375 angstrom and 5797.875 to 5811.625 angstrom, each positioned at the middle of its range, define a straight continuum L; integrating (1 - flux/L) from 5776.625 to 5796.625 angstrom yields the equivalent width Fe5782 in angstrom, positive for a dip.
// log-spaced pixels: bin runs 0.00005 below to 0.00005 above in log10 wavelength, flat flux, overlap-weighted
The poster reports 0.8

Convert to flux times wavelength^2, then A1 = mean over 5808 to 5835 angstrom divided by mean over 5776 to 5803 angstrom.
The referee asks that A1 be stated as 1.1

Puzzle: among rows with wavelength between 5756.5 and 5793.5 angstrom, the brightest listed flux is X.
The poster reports 19.71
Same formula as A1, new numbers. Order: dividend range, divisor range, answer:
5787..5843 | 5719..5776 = 1.03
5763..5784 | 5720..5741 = 1.00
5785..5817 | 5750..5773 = 1.00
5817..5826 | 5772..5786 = 1.09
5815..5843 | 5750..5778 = 1.03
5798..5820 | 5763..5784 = 1.03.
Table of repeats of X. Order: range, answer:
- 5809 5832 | 19.99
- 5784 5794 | 19.12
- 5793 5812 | 19.4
